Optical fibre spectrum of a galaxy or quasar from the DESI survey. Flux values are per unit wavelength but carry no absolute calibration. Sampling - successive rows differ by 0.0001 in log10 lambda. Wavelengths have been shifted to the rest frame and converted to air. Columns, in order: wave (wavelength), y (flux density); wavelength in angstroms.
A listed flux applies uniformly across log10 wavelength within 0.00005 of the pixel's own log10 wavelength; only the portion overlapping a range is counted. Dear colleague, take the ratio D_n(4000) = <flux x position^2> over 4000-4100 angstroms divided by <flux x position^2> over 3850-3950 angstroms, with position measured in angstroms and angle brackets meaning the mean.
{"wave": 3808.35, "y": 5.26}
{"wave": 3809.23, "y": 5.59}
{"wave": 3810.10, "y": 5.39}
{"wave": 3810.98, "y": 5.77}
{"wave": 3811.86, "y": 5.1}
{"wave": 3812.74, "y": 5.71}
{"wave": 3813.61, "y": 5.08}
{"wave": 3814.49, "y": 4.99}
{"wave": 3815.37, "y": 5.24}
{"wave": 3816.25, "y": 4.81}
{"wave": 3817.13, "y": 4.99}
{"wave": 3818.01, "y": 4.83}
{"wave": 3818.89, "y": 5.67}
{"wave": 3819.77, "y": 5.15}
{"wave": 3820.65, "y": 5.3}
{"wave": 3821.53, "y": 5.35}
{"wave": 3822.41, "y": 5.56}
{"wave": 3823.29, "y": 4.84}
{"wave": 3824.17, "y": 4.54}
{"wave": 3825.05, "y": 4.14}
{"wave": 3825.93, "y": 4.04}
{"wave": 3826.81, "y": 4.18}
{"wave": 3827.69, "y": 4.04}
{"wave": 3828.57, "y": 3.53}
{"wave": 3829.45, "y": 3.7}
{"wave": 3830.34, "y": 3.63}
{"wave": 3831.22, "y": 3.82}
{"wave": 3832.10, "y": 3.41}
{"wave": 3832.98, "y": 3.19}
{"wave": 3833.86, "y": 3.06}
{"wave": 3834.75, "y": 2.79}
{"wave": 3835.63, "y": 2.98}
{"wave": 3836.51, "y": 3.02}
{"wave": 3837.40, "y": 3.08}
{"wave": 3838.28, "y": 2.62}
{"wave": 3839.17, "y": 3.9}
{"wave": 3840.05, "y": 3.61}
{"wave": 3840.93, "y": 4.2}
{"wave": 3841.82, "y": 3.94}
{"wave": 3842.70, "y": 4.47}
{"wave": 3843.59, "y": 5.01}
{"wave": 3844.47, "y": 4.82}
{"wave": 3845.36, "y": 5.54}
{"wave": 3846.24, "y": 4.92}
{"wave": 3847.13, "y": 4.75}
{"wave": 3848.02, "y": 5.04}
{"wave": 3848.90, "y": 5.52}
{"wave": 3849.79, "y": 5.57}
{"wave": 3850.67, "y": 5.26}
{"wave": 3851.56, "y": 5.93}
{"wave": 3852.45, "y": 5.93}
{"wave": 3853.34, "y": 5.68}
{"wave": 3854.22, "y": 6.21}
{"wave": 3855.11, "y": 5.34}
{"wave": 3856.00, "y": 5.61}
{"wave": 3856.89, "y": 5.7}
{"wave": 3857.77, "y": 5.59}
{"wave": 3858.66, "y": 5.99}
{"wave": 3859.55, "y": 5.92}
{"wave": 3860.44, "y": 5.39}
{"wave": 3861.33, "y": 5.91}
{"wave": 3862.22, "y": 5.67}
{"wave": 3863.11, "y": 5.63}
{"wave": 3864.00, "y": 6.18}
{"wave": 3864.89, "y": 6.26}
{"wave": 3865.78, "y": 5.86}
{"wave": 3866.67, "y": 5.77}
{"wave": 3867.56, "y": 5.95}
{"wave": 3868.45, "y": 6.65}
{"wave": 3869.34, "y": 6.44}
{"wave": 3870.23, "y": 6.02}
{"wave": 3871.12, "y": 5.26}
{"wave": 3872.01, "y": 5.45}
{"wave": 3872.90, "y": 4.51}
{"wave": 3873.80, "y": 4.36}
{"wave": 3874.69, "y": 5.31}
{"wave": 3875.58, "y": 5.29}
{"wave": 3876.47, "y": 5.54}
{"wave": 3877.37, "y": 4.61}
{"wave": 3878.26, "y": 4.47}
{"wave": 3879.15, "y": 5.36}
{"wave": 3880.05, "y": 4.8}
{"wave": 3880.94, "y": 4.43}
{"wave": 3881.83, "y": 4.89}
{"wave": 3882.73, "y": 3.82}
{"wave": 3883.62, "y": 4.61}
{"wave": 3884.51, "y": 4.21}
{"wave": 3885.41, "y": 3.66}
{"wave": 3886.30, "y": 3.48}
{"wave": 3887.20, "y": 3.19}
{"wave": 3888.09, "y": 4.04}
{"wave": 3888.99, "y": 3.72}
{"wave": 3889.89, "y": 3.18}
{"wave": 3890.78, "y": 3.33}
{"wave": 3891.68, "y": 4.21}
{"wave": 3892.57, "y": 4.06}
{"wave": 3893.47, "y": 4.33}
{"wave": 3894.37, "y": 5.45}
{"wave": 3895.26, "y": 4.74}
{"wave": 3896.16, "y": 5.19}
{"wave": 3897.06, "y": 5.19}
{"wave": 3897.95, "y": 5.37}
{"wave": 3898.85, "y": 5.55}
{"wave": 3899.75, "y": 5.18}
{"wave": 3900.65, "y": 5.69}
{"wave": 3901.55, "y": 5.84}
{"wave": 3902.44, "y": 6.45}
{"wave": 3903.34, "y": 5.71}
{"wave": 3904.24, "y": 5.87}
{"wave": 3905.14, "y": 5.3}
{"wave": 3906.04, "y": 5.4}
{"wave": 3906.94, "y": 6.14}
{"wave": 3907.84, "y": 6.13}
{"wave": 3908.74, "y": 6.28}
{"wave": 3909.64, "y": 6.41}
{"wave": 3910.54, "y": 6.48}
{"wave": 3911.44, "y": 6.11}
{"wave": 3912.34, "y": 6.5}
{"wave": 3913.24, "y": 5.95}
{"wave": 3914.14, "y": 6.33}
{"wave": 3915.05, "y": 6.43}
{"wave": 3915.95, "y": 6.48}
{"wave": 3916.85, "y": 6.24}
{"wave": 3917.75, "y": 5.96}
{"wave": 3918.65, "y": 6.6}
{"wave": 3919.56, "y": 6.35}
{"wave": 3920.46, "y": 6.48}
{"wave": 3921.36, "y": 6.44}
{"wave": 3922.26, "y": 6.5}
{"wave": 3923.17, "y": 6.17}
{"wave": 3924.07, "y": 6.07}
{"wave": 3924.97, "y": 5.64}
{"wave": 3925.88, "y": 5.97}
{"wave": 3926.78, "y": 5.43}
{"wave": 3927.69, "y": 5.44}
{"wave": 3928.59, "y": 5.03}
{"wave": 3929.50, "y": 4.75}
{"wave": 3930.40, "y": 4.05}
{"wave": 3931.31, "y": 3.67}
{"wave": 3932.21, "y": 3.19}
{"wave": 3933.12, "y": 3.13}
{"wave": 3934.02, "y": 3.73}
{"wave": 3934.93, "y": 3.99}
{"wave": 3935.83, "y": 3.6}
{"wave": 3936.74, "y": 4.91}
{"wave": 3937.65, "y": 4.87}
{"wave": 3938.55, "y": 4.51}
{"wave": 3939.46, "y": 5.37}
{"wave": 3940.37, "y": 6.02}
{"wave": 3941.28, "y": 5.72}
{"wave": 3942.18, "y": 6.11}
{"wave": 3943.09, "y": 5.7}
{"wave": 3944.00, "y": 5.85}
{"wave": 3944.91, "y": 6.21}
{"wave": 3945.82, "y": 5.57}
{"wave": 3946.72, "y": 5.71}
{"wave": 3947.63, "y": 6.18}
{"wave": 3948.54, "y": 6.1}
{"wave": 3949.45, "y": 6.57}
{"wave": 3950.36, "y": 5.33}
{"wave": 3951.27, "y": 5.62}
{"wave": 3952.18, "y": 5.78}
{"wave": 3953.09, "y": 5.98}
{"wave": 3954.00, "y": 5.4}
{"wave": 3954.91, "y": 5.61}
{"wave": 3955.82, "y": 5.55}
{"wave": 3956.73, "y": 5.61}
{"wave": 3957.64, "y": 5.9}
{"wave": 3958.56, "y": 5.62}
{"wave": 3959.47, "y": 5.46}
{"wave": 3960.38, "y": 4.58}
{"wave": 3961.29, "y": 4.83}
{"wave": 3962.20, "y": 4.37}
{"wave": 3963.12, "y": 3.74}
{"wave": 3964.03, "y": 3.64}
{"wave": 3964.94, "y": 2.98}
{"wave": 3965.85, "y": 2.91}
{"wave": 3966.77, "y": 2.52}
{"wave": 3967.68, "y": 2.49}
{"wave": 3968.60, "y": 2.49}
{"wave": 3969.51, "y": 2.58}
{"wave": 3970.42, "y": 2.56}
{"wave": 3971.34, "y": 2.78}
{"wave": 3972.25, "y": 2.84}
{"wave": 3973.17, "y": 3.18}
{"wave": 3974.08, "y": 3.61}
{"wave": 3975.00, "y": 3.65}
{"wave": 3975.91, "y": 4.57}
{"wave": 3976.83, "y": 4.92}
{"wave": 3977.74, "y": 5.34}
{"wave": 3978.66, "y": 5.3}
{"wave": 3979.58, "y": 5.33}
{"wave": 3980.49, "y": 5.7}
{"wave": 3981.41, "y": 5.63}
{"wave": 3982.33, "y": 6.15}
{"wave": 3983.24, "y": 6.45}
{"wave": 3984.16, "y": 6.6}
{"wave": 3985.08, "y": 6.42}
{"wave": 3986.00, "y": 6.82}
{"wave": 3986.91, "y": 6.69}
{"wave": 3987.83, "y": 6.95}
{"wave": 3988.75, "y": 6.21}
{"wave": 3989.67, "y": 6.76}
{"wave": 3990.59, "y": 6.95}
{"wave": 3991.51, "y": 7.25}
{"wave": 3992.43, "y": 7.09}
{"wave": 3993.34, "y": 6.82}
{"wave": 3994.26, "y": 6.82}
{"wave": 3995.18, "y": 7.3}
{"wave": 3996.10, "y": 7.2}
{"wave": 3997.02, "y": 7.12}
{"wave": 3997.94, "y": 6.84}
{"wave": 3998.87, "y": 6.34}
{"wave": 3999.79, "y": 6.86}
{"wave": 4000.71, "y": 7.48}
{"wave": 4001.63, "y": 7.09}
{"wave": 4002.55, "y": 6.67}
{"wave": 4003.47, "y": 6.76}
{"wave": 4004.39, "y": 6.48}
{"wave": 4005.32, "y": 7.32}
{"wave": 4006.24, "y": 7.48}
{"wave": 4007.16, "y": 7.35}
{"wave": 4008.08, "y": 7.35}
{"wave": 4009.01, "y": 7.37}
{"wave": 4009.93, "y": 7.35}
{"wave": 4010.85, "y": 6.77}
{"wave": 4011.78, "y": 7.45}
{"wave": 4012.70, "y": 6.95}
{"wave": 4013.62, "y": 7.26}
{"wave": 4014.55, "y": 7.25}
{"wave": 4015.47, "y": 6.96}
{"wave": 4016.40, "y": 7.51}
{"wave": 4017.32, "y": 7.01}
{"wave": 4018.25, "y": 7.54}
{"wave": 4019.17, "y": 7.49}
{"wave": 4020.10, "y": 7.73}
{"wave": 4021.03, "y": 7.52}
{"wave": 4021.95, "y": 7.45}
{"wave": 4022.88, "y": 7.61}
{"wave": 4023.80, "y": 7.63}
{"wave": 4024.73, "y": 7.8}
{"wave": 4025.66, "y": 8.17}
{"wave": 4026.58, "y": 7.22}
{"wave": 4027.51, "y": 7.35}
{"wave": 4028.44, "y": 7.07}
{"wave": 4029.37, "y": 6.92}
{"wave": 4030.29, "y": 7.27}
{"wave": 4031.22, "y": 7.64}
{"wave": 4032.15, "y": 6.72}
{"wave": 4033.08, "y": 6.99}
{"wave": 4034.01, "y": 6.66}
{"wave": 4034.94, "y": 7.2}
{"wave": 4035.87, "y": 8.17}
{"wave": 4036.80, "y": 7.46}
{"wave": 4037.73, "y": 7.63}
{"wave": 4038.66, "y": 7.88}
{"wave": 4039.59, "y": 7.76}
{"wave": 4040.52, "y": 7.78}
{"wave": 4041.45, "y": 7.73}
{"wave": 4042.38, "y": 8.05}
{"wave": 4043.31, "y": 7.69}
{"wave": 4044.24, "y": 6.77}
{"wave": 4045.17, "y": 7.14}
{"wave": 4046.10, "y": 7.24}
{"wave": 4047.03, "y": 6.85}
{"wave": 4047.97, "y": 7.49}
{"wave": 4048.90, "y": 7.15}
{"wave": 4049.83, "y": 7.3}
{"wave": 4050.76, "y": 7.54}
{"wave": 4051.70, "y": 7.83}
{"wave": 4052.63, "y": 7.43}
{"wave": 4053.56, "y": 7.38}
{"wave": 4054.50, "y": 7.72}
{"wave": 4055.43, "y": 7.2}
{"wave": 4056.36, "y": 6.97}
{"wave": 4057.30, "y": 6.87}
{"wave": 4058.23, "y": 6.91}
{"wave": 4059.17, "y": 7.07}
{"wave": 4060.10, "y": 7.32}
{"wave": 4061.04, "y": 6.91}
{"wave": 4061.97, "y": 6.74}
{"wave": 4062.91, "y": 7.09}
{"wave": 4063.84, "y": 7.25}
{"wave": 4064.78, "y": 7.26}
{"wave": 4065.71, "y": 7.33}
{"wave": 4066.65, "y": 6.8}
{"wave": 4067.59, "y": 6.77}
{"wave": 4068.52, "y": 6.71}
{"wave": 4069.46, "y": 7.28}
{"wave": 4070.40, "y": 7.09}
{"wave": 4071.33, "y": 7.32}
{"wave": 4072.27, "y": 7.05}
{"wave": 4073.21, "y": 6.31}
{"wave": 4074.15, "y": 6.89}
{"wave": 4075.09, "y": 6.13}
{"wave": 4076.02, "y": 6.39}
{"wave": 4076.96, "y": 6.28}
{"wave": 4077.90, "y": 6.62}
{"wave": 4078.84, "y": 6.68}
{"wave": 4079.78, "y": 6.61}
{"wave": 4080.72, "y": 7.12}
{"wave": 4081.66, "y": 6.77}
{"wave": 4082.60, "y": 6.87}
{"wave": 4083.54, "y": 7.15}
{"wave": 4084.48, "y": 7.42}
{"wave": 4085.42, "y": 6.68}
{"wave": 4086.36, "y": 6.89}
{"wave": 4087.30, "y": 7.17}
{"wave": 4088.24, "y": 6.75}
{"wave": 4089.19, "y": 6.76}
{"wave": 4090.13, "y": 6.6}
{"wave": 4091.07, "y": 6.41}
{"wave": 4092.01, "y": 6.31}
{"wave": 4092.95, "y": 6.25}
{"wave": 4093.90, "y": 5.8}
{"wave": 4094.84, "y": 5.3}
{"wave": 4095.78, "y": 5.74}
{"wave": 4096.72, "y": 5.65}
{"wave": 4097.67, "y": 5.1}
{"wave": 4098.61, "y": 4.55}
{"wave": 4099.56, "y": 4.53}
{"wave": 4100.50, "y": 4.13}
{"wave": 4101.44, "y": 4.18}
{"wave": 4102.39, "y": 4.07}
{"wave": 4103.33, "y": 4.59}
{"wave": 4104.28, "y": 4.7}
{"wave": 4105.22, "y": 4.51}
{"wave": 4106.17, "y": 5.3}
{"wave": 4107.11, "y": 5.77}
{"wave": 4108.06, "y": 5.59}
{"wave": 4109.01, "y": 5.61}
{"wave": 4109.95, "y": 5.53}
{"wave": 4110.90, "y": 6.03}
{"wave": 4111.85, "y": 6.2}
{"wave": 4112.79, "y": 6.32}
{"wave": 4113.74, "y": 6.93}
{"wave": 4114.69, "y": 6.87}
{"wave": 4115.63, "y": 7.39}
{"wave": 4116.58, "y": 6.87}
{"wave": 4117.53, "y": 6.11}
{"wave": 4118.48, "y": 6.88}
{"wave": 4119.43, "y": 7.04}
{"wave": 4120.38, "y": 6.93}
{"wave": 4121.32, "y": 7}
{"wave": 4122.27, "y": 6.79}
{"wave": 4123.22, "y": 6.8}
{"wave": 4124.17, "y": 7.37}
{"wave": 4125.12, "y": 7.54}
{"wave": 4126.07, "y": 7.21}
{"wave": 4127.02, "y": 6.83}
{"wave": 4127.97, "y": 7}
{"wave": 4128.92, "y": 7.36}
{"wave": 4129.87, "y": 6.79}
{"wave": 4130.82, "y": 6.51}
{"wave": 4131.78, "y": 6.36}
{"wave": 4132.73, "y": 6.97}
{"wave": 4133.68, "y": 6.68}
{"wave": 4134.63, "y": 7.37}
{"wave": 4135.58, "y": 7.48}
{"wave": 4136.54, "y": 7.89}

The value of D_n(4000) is 1.41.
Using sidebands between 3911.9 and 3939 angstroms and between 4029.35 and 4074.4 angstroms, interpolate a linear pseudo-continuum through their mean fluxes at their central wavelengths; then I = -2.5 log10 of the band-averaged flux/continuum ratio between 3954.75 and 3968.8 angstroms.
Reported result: 0.35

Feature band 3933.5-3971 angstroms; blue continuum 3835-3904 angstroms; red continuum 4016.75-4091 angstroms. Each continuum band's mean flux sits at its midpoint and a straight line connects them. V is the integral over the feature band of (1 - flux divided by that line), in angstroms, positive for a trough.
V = 7.02 angstroms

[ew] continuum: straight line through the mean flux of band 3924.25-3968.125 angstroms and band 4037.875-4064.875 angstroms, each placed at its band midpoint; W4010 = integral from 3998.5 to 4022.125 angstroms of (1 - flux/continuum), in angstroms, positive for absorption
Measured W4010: -2.9 angstroms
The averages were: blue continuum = 4.94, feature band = 7.19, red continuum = 7.33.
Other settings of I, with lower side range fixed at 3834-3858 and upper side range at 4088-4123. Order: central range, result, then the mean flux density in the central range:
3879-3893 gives 0.202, 4.03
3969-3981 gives 0.292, 4.03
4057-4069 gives -0.229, 7.01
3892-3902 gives -0.049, 5.14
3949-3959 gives -0.109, 5.72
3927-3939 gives 0.194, 4.24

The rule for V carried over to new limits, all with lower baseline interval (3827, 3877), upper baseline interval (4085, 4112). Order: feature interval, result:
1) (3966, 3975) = 4.1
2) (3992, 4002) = -3.2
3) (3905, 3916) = -2.4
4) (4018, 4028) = -4.1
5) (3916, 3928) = -2.4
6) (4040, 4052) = -4.3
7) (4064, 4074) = -2.7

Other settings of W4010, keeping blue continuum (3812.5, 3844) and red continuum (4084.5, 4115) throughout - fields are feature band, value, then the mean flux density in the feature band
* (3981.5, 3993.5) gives -3.7 angstroms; 6.67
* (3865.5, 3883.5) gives -3.0 angstroms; 5.22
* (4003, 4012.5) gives -3.5 angstroms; 7.16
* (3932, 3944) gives 0.2 angstroms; 4.76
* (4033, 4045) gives -4.7 angstroms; 7.53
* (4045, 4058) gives -4.3 angstroms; 7.29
